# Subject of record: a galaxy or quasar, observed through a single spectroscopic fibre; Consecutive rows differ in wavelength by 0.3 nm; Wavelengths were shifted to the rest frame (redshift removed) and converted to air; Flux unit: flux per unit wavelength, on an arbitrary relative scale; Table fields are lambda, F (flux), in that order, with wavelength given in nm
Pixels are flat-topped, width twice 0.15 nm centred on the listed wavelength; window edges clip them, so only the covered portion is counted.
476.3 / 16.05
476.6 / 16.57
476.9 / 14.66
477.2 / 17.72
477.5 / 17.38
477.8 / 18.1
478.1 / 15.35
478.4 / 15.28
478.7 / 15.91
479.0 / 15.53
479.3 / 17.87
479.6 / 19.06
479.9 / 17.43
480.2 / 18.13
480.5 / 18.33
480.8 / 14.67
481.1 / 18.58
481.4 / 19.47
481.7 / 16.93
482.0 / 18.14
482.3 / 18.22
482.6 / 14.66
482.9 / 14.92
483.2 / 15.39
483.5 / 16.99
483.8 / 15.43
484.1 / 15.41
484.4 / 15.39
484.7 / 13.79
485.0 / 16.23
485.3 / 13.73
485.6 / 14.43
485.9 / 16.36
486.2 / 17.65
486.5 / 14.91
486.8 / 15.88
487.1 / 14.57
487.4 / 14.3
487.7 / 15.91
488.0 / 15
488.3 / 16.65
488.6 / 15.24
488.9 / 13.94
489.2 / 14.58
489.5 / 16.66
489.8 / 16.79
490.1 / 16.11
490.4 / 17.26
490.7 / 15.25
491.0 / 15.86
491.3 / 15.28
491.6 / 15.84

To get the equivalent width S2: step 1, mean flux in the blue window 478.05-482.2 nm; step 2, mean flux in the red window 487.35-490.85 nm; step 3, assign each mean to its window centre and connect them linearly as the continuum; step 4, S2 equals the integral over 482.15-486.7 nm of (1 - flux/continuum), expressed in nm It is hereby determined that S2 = 0.26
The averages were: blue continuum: 17.2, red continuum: 15.7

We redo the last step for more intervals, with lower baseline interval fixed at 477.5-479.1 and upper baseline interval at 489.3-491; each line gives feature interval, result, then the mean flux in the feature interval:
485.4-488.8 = 0.165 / 15.5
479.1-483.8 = -0.280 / 17.2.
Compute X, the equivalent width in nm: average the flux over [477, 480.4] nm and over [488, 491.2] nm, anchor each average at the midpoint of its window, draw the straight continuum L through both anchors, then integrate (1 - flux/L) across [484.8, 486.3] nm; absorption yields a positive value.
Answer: 0.06 nm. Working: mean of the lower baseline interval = 17.1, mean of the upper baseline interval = 15.8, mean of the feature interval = 15.6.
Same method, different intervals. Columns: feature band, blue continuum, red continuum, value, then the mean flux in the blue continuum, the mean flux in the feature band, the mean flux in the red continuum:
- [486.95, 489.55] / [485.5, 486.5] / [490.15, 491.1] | 0.15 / 16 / 15.1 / 16.1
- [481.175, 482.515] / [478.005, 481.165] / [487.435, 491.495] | -0.11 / 16.9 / 18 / 15.7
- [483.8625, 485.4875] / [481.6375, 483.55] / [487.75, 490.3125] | 0.13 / 16.4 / 14.9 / 15.7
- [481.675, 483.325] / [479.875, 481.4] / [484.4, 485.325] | 0.01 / 17.6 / 16.3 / 14.8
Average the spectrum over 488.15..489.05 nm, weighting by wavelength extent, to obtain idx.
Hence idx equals 15.3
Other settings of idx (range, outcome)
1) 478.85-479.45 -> 16.7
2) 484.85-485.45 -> 15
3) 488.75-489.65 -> 15.1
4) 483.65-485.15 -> 15.2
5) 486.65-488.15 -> 15.1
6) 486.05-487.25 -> 15.8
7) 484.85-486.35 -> 15.7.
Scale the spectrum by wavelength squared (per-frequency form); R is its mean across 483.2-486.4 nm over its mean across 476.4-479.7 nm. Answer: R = 0.96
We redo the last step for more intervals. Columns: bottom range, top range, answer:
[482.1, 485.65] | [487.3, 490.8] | 1.04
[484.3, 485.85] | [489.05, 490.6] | 1.12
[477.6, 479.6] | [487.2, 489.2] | 0.95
